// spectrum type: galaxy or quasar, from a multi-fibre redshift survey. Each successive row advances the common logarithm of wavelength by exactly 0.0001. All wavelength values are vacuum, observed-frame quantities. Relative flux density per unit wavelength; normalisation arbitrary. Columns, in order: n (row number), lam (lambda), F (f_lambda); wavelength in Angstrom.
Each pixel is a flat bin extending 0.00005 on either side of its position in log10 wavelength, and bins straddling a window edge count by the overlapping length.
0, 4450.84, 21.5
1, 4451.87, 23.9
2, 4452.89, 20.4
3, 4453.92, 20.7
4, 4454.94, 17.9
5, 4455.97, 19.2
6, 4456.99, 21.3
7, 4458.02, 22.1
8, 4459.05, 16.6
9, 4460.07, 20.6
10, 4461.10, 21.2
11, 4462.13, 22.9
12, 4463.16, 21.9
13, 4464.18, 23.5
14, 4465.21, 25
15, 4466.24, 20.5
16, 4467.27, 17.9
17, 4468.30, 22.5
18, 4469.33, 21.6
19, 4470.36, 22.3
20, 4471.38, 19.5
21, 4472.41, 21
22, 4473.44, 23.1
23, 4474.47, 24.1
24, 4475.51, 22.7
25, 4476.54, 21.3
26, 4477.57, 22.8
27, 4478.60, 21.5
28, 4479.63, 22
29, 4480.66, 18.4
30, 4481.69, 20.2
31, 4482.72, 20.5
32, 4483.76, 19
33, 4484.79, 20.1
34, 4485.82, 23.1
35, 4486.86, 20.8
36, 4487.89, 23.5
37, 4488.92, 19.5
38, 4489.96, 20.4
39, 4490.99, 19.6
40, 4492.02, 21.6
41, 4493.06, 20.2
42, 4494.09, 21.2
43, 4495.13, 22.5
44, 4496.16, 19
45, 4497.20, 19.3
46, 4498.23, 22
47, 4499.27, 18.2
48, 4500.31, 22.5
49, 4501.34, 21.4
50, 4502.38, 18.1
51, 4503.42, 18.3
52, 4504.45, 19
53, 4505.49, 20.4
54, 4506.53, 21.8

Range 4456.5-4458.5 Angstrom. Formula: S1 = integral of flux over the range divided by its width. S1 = 21.7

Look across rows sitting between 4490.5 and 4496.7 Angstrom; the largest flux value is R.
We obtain 22.5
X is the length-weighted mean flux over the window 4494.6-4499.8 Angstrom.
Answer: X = 20.2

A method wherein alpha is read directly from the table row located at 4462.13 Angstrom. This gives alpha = 22.9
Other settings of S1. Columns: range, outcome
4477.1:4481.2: 21.2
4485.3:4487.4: 22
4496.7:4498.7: 20.7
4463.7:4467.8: 21.7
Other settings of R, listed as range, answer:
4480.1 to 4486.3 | 23.1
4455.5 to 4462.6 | 22.9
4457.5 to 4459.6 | 22.1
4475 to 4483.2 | 22.8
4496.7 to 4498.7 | 22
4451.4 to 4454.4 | 23.9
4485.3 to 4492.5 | 23.5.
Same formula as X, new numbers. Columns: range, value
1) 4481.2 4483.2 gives 20.4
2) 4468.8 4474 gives 21.6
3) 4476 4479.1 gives 21.9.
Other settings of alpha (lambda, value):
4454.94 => 17.9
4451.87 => 23.9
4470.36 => 22.3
